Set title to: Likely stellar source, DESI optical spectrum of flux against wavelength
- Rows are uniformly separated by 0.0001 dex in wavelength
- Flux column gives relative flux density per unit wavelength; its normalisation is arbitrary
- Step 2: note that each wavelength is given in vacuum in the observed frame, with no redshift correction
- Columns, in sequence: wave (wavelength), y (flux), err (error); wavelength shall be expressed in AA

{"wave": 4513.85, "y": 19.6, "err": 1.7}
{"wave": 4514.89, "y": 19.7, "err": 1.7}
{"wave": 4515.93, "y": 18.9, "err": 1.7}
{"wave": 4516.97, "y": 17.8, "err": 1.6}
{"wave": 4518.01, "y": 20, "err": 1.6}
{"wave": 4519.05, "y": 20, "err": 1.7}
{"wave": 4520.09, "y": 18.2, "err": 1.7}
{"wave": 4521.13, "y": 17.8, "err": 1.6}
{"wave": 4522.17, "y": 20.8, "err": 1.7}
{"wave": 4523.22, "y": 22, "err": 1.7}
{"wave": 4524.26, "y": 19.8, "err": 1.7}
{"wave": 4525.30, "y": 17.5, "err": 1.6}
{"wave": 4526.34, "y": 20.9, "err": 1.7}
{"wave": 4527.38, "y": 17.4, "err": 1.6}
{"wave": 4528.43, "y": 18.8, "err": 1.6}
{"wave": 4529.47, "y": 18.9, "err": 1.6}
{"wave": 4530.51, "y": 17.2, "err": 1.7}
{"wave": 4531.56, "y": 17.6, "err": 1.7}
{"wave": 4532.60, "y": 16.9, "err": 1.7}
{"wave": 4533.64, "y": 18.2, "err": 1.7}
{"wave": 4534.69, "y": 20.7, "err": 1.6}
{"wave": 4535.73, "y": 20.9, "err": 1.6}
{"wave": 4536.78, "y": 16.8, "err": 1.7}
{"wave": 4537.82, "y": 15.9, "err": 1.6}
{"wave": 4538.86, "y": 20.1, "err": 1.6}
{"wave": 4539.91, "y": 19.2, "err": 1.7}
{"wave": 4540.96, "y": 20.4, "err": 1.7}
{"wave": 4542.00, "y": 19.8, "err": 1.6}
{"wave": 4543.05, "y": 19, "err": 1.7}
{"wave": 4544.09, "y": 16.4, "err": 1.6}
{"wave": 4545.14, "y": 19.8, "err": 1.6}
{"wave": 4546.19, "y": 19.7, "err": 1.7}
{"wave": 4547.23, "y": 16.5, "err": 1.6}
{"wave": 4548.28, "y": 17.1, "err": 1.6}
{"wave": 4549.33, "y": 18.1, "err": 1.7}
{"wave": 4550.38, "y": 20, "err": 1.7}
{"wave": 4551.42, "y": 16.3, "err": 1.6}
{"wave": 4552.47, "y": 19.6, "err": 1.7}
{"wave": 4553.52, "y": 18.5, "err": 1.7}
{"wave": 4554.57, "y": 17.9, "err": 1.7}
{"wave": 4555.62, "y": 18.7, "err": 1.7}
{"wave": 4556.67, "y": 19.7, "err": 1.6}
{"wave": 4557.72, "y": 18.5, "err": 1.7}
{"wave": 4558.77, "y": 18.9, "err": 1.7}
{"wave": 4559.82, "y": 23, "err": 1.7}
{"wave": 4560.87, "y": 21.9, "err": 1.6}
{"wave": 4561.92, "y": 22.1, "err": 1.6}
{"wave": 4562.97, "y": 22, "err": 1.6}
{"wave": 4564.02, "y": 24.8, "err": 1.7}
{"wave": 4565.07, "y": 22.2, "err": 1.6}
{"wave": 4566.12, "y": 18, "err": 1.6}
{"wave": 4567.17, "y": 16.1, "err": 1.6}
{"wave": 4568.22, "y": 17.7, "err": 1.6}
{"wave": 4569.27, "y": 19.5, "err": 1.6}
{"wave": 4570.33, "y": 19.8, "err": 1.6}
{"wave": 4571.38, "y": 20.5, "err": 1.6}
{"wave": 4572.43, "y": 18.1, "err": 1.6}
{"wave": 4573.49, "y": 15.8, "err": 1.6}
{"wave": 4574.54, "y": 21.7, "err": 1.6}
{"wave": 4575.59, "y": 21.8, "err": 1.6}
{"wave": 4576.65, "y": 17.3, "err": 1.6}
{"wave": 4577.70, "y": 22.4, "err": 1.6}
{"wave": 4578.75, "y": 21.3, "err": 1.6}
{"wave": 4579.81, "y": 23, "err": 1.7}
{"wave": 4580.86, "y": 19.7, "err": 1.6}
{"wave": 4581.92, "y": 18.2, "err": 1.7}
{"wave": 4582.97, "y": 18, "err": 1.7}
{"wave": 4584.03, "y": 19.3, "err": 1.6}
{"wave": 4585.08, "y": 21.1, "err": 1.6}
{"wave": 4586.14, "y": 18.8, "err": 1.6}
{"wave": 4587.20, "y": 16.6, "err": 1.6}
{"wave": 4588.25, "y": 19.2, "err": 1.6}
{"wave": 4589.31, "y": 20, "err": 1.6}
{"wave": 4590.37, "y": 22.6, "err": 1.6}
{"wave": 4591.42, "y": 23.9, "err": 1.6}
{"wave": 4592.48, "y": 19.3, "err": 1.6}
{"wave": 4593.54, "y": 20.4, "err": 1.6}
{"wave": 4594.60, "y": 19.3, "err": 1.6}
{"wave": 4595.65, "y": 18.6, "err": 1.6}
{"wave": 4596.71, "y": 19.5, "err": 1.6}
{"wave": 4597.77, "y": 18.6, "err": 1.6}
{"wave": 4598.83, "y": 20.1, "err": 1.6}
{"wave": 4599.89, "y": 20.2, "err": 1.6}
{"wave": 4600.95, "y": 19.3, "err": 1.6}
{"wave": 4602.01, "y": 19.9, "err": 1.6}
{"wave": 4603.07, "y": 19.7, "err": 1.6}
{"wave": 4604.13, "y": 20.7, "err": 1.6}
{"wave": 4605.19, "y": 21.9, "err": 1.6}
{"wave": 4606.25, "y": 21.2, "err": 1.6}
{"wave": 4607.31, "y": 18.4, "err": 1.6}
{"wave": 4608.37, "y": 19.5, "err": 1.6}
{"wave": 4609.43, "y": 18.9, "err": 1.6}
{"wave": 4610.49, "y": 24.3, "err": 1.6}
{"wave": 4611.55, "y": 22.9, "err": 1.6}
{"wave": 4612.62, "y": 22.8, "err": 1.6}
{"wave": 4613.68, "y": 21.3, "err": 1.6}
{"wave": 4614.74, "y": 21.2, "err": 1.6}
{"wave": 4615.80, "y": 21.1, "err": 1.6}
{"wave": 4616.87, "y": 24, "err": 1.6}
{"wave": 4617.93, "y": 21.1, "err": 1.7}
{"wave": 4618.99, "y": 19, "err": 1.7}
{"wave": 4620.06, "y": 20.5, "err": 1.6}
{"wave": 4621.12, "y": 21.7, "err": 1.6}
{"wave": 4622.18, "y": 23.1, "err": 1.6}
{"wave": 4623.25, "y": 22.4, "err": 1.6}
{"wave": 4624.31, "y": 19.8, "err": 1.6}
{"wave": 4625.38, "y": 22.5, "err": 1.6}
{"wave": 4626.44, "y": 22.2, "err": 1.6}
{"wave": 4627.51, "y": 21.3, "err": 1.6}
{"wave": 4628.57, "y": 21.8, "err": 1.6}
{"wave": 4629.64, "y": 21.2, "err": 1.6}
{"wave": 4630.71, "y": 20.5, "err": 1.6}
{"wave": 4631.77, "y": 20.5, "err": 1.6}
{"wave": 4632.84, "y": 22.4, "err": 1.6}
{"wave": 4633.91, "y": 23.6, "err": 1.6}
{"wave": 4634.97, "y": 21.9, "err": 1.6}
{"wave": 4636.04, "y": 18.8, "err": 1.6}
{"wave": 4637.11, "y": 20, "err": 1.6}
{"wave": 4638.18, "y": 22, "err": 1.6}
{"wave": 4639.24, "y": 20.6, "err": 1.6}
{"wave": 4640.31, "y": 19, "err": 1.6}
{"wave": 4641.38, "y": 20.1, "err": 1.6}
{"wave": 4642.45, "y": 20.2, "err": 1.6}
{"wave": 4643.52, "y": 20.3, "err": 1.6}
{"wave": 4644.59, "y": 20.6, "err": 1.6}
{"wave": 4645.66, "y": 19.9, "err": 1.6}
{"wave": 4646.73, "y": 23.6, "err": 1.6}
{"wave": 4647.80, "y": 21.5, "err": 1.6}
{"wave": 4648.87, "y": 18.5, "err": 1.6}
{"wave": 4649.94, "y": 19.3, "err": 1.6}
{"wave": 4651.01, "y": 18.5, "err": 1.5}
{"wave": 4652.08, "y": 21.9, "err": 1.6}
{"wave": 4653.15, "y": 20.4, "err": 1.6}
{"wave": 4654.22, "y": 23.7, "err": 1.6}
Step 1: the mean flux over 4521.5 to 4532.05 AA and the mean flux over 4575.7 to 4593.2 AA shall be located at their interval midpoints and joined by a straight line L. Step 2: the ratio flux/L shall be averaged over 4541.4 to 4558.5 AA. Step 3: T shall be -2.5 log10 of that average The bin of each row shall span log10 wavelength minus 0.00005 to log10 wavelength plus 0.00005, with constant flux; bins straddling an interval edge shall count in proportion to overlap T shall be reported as 0.06 mag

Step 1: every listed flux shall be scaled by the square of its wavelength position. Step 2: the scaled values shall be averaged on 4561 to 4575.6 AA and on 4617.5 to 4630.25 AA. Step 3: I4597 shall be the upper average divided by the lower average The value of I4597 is 1.09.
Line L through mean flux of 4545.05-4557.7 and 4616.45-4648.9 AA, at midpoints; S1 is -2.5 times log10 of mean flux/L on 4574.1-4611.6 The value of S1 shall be -0.02 mag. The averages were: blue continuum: 18.4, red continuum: 21.1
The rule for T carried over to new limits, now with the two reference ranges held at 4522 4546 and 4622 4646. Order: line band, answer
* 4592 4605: 0.03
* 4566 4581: 0.01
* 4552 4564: -0.05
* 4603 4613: -0.03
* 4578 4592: -0.01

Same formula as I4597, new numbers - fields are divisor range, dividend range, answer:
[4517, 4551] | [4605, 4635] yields 1.19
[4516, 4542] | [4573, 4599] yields 1.08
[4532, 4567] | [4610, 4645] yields 1.14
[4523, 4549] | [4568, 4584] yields 1.07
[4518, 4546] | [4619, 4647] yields 1.17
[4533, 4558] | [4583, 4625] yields 1.13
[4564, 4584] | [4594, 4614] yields 1.05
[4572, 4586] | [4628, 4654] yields 1.08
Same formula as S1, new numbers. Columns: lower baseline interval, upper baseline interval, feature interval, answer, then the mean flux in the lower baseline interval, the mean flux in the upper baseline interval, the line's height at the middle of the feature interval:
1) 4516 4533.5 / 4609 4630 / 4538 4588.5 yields 0.03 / 18.8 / 21.7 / 20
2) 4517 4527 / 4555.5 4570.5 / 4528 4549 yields 0.08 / 19.5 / 20.2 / 19.8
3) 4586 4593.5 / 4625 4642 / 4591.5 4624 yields -0.01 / 20.1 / 21.1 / 20.5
